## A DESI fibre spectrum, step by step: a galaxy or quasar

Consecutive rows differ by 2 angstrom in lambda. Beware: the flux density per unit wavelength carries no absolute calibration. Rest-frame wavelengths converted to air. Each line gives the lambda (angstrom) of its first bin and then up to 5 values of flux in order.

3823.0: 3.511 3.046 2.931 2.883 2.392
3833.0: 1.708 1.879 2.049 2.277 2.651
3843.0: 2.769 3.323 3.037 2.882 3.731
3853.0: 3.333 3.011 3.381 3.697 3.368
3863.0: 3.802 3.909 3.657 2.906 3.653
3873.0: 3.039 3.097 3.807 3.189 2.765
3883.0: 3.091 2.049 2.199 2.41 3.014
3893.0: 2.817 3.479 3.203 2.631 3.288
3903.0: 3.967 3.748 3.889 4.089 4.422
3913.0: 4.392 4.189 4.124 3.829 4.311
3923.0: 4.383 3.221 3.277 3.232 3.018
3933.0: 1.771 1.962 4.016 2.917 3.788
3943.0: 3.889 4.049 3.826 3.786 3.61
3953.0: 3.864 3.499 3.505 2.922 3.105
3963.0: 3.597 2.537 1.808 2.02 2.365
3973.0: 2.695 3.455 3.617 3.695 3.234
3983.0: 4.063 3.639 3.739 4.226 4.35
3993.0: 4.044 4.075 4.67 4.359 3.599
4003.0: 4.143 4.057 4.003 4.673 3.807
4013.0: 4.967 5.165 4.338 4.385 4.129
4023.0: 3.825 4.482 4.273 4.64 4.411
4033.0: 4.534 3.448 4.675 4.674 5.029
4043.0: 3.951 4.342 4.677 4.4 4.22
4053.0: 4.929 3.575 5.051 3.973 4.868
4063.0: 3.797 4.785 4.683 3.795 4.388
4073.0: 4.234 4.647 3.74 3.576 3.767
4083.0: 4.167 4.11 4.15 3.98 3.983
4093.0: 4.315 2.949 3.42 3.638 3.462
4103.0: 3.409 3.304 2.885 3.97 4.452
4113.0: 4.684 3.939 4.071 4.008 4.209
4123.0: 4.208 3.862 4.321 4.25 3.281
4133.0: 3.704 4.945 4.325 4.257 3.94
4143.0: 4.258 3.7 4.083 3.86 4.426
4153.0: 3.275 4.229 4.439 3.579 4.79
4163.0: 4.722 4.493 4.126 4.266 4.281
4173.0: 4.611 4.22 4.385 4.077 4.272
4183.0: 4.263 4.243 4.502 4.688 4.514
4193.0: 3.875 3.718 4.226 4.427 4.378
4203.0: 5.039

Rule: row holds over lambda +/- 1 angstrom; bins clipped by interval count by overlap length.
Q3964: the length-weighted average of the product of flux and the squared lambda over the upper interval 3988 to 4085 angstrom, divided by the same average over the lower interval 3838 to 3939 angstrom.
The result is 1.40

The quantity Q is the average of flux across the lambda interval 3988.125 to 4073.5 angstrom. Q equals 4.34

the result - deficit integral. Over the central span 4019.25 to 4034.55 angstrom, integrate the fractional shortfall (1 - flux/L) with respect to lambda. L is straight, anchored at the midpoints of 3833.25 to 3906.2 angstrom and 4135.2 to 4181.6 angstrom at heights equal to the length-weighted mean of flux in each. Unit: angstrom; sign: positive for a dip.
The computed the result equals -2.50 angstrom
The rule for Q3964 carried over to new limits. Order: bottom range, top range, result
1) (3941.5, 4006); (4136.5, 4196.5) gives 1.30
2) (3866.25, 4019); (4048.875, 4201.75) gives 1.28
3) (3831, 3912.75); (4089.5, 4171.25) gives 1.45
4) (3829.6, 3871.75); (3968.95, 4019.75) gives 1.40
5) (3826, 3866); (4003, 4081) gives 1.62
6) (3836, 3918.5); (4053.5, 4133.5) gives 1.36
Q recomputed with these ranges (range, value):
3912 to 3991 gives 3.43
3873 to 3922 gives 3.41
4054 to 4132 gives 4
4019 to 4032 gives 4.3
